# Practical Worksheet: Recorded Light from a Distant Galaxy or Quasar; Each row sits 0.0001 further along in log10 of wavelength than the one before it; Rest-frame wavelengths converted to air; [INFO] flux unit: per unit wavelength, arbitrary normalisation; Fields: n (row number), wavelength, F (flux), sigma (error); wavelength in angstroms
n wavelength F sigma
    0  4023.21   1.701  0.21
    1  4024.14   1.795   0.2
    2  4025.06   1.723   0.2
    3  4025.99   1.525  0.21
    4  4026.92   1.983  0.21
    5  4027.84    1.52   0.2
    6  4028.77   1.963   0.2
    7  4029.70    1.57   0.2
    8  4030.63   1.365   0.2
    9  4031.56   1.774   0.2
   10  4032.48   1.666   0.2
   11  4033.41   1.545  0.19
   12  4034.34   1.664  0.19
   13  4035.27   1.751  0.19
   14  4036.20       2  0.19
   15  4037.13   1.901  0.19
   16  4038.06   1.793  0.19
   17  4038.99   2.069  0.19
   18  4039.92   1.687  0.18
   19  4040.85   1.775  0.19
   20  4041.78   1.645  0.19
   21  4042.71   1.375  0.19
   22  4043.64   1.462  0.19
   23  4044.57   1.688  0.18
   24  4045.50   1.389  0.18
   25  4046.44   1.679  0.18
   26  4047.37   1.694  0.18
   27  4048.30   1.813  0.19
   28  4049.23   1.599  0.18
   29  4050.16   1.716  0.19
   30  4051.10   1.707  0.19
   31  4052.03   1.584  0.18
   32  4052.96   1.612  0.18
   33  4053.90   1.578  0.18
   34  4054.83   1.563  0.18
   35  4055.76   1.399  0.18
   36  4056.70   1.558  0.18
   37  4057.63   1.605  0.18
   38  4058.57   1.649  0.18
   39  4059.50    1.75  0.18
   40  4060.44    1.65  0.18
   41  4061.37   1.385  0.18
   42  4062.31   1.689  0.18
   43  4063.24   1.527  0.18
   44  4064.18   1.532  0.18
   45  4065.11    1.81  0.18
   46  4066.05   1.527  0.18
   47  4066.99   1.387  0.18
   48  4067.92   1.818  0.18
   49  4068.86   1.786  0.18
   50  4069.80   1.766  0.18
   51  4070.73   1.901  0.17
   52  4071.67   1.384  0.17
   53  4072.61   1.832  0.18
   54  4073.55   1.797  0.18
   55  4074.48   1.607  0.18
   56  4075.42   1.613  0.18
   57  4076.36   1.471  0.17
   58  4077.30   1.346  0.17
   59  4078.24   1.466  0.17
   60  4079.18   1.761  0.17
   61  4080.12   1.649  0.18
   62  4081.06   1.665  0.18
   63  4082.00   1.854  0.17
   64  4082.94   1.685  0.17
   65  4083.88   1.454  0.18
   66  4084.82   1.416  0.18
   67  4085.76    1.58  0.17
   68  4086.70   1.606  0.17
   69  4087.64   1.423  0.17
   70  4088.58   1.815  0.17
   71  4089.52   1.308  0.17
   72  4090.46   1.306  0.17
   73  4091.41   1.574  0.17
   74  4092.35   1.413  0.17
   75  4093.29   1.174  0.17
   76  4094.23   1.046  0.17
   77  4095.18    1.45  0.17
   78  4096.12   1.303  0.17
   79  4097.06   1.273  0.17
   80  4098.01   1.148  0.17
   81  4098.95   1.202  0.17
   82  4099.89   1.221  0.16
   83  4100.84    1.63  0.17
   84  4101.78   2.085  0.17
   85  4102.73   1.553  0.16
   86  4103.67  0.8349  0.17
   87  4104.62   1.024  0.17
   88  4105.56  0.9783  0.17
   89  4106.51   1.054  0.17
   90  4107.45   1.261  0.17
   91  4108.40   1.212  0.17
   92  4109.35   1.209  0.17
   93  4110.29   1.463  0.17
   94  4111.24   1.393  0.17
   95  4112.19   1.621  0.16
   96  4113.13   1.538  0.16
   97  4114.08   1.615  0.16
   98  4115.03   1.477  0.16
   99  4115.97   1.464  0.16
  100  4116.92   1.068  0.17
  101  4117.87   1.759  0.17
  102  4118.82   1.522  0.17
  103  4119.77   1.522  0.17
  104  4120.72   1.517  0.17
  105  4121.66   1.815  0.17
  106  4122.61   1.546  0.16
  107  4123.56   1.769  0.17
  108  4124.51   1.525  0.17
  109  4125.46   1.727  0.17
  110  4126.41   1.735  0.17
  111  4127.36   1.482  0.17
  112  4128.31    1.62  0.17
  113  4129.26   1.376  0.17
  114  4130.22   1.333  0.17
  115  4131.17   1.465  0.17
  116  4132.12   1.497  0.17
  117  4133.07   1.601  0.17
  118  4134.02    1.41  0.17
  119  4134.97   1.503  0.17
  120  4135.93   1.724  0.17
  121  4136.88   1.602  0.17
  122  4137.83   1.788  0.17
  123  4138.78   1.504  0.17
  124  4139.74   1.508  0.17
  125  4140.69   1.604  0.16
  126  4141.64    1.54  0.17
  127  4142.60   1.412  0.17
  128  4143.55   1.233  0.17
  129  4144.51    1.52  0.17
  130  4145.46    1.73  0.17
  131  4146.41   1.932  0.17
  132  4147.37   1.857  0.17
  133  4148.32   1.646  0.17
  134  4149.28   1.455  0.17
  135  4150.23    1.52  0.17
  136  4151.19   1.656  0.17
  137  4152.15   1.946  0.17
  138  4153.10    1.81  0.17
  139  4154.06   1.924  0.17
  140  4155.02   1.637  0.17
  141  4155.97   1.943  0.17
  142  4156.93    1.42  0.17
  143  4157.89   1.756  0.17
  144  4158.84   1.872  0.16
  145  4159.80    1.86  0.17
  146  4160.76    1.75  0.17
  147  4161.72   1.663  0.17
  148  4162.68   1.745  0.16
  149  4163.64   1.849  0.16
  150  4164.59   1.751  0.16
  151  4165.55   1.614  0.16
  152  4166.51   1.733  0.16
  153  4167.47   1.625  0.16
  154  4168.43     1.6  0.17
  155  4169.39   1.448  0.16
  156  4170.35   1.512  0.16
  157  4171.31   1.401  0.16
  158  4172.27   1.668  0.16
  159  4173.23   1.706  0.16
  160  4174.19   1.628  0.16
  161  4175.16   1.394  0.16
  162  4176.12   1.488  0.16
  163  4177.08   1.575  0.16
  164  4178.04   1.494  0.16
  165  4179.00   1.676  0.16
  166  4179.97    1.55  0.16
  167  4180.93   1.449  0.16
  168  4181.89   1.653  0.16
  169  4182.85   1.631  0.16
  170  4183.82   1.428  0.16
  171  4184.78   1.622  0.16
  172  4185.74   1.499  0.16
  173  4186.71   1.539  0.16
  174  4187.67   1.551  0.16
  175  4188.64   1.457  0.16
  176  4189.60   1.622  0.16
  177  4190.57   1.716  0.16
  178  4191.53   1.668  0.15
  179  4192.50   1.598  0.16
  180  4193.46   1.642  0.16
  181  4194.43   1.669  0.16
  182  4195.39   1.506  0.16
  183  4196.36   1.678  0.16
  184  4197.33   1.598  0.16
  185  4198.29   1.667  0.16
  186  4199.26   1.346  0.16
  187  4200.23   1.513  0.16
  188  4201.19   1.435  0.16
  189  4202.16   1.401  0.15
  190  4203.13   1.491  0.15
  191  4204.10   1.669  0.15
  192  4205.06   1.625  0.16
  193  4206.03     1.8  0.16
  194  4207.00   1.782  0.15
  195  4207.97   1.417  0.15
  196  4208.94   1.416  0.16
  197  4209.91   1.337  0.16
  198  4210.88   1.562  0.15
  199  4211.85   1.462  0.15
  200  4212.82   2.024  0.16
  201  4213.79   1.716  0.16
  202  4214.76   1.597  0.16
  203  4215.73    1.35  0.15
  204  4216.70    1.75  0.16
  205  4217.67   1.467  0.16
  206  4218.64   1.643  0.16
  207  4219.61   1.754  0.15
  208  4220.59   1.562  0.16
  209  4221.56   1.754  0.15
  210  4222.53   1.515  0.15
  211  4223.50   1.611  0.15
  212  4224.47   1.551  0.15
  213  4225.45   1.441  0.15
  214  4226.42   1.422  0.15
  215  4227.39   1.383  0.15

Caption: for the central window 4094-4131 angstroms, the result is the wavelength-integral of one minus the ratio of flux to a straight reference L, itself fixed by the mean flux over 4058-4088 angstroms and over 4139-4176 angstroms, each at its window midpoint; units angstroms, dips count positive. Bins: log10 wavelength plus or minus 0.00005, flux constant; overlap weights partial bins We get 4.8 angstroms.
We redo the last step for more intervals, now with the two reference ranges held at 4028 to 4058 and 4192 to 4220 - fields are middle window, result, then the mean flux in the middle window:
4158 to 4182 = -0.4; 1.63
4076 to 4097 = 2.0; 1.49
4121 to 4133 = 0.3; 1.57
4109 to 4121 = 1.1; 1.48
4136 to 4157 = -0.5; 1.65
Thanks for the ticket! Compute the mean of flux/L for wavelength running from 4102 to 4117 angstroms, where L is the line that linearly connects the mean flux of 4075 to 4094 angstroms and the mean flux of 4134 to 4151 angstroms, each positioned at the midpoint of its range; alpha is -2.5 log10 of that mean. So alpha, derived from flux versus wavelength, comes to 0.178 mag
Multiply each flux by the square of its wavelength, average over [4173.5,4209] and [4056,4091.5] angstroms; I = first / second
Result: 1.0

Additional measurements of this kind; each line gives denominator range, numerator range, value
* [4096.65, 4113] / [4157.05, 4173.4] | 1.32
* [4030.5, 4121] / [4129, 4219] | 1.09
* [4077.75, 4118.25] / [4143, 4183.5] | 1.20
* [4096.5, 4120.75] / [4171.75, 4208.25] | 1.20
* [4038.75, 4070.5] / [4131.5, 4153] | 1.03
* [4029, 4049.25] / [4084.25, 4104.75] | 0.85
